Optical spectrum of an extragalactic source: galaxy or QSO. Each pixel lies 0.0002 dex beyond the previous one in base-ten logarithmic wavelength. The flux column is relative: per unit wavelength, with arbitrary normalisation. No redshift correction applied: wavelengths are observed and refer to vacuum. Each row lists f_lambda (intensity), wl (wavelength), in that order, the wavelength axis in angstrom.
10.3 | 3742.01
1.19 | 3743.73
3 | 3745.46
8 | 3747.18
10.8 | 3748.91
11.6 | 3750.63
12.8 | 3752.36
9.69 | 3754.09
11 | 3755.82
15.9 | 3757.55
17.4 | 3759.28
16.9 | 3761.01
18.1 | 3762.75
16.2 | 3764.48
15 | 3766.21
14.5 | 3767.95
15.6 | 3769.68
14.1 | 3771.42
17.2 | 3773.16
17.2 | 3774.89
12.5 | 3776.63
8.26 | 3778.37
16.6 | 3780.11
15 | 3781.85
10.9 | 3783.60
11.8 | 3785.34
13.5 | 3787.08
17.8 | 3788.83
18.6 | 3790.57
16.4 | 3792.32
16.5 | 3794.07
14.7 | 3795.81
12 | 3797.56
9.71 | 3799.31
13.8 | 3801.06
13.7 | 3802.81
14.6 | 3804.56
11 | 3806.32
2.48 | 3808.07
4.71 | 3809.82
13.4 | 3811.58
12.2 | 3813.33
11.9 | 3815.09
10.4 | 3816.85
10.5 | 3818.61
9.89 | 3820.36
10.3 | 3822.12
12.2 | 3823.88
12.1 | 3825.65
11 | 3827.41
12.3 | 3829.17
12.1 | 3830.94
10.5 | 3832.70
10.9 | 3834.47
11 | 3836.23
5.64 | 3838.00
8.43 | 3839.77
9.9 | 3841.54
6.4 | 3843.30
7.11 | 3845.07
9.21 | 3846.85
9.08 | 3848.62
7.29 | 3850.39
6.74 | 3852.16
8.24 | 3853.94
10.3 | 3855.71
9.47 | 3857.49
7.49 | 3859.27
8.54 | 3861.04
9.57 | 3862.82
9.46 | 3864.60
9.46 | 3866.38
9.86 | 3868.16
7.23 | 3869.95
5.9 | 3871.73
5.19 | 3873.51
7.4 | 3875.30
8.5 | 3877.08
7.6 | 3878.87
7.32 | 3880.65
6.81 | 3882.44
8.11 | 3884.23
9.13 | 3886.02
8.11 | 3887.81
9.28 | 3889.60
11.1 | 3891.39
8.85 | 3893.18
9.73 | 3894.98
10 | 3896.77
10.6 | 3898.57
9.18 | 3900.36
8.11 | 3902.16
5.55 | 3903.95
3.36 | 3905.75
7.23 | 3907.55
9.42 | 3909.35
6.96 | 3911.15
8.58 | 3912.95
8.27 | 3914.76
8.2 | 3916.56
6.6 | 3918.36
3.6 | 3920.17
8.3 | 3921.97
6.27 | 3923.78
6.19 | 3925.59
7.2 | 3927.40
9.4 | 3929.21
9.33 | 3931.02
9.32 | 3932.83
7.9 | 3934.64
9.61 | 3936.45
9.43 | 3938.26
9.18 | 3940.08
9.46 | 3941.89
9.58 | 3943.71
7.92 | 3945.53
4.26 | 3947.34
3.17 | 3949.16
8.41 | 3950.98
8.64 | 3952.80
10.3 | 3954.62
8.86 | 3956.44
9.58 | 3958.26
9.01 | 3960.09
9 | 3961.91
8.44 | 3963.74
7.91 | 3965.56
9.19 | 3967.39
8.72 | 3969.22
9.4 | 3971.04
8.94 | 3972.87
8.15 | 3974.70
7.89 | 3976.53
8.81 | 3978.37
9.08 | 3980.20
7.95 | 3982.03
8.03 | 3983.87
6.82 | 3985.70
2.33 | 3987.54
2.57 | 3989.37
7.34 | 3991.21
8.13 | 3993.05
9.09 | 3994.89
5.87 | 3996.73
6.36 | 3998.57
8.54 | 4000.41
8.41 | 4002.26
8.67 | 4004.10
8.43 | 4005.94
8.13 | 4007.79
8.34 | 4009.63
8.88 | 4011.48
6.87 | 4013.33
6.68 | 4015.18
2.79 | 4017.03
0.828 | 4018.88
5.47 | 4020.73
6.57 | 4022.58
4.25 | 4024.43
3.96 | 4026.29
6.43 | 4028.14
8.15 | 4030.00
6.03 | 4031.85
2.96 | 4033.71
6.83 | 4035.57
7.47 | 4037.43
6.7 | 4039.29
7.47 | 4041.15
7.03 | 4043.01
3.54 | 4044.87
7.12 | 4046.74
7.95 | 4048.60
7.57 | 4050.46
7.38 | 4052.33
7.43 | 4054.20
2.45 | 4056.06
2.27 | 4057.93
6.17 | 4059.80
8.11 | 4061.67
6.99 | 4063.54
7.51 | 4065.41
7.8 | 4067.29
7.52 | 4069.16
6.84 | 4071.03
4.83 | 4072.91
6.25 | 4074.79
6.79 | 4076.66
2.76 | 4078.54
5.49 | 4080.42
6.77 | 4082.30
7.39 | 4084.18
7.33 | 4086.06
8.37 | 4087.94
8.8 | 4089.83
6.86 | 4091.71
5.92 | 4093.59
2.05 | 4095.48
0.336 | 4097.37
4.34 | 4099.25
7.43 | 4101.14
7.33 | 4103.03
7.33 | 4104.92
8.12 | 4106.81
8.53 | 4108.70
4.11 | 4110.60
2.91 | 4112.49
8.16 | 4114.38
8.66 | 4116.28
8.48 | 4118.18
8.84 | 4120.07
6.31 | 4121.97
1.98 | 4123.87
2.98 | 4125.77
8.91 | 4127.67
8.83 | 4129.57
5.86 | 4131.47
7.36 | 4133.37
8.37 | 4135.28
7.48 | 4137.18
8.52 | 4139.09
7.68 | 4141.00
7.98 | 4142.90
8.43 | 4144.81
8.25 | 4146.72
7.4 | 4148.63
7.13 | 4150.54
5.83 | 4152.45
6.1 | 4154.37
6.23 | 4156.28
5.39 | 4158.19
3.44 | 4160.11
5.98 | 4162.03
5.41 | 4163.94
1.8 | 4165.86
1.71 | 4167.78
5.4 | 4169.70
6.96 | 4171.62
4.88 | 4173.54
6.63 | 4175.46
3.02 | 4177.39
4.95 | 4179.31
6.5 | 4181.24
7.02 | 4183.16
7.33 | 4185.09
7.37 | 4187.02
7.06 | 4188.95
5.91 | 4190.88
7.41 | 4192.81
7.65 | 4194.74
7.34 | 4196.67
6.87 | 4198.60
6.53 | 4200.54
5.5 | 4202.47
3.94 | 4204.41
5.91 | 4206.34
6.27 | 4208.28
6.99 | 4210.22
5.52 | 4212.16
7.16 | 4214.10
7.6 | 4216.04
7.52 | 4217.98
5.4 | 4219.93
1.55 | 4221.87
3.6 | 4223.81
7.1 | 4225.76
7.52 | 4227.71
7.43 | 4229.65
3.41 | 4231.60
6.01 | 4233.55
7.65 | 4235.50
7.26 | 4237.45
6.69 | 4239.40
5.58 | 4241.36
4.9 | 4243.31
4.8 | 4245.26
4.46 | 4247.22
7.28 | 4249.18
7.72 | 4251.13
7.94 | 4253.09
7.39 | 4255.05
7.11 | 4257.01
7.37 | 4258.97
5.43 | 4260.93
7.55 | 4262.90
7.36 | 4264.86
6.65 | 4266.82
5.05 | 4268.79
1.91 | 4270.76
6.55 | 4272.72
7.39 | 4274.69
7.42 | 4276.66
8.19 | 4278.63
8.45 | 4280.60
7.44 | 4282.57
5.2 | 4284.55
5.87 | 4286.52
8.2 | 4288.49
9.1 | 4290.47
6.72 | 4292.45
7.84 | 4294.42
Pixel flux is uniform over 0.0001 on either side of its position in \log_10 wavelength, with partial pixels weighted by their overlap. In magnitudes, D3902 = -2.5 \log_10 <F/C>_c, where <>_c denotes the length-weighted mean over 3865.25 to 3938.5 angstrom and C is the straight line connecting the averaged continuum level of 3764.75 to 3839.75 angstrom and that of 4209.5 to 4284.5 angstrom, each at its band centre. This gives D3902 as 0.35 mag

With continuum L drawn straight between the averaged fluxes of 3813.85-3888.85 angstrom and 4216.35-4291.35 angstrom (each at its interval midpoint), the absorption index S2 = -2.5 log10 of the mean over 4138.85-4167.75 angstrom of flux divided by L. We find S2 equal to 0.15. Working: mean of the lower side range 9.02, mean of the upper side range 6.42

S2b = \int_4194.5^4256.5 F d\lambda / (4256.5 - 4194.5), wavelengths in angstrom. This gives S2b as 6.19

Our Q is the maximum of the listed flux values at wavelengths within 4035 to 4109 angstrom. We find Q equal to 8.8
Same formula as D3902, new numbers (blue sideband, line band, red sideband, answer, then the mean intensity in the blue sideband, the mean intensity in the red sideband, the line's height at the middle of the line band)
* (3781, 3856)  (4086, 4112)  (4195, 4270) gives 0.266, 11.1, 6.25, 7.8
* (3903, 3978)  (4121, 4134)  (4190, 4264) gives 0.147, 7.98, 6.3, 6.88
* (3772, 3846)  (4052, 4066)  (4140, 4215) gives 0.316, 11.8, 6.13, 7.96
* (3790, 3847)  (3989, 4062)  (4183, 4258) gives 0.327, 11.1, 6.34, 8.63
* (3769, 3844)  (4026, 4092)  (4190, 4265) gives 0.313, 12.1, 6.31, 8.62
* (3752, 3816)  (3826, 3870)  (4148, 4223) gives 0.328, 13.6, 5.85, 12.4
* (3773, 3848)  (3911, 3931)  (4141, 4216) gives 0.339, 11.7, 6.12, 10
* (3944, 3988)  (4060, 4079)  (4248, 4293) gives 0.158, 8.03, 6.92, 7.65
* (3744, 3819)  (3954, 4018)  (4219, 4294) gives 0.283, 12.9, 6.4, 10.1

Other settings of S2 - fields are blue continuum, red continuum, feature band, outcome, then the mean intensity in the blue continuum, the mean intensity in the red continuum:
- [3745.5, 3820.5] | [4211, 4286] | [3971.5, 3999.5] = 0.37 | 13.1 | 6.33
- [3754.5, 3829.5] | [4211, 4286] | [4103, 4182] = 0.25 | 13.2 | 6.33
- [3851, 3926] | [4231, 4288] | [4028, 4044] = 0.13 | 8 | 6.45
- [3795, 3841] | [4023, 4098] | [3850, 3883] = 0.22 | 10.8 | 6.12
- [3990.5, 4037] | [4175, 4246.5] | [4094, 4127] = 0.10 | 6.56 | 6.12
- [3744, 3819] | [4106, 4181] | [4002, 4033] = 0.33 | 12.9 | 6.28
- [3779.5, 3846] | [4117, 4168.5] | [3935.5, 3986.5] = 0.10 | 11.6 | 6.42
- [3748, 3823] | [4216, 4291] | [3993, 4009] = 0.25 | 13.2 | 6.41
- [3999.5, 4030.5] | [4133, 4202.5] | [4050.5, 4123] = 0.02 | 6.53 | 6.35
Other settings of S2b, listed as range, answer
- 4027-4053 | 6.59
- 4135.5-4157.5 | 7.38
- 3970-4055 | 6.82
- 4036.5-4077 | 6.5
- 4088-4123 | 6.4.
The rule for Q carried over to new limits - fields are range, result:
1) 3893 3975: 10.6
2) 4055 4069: 8.11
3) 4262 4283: 8.45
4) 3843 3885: 10.3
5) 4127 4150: 8.91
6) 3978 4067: 9.09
